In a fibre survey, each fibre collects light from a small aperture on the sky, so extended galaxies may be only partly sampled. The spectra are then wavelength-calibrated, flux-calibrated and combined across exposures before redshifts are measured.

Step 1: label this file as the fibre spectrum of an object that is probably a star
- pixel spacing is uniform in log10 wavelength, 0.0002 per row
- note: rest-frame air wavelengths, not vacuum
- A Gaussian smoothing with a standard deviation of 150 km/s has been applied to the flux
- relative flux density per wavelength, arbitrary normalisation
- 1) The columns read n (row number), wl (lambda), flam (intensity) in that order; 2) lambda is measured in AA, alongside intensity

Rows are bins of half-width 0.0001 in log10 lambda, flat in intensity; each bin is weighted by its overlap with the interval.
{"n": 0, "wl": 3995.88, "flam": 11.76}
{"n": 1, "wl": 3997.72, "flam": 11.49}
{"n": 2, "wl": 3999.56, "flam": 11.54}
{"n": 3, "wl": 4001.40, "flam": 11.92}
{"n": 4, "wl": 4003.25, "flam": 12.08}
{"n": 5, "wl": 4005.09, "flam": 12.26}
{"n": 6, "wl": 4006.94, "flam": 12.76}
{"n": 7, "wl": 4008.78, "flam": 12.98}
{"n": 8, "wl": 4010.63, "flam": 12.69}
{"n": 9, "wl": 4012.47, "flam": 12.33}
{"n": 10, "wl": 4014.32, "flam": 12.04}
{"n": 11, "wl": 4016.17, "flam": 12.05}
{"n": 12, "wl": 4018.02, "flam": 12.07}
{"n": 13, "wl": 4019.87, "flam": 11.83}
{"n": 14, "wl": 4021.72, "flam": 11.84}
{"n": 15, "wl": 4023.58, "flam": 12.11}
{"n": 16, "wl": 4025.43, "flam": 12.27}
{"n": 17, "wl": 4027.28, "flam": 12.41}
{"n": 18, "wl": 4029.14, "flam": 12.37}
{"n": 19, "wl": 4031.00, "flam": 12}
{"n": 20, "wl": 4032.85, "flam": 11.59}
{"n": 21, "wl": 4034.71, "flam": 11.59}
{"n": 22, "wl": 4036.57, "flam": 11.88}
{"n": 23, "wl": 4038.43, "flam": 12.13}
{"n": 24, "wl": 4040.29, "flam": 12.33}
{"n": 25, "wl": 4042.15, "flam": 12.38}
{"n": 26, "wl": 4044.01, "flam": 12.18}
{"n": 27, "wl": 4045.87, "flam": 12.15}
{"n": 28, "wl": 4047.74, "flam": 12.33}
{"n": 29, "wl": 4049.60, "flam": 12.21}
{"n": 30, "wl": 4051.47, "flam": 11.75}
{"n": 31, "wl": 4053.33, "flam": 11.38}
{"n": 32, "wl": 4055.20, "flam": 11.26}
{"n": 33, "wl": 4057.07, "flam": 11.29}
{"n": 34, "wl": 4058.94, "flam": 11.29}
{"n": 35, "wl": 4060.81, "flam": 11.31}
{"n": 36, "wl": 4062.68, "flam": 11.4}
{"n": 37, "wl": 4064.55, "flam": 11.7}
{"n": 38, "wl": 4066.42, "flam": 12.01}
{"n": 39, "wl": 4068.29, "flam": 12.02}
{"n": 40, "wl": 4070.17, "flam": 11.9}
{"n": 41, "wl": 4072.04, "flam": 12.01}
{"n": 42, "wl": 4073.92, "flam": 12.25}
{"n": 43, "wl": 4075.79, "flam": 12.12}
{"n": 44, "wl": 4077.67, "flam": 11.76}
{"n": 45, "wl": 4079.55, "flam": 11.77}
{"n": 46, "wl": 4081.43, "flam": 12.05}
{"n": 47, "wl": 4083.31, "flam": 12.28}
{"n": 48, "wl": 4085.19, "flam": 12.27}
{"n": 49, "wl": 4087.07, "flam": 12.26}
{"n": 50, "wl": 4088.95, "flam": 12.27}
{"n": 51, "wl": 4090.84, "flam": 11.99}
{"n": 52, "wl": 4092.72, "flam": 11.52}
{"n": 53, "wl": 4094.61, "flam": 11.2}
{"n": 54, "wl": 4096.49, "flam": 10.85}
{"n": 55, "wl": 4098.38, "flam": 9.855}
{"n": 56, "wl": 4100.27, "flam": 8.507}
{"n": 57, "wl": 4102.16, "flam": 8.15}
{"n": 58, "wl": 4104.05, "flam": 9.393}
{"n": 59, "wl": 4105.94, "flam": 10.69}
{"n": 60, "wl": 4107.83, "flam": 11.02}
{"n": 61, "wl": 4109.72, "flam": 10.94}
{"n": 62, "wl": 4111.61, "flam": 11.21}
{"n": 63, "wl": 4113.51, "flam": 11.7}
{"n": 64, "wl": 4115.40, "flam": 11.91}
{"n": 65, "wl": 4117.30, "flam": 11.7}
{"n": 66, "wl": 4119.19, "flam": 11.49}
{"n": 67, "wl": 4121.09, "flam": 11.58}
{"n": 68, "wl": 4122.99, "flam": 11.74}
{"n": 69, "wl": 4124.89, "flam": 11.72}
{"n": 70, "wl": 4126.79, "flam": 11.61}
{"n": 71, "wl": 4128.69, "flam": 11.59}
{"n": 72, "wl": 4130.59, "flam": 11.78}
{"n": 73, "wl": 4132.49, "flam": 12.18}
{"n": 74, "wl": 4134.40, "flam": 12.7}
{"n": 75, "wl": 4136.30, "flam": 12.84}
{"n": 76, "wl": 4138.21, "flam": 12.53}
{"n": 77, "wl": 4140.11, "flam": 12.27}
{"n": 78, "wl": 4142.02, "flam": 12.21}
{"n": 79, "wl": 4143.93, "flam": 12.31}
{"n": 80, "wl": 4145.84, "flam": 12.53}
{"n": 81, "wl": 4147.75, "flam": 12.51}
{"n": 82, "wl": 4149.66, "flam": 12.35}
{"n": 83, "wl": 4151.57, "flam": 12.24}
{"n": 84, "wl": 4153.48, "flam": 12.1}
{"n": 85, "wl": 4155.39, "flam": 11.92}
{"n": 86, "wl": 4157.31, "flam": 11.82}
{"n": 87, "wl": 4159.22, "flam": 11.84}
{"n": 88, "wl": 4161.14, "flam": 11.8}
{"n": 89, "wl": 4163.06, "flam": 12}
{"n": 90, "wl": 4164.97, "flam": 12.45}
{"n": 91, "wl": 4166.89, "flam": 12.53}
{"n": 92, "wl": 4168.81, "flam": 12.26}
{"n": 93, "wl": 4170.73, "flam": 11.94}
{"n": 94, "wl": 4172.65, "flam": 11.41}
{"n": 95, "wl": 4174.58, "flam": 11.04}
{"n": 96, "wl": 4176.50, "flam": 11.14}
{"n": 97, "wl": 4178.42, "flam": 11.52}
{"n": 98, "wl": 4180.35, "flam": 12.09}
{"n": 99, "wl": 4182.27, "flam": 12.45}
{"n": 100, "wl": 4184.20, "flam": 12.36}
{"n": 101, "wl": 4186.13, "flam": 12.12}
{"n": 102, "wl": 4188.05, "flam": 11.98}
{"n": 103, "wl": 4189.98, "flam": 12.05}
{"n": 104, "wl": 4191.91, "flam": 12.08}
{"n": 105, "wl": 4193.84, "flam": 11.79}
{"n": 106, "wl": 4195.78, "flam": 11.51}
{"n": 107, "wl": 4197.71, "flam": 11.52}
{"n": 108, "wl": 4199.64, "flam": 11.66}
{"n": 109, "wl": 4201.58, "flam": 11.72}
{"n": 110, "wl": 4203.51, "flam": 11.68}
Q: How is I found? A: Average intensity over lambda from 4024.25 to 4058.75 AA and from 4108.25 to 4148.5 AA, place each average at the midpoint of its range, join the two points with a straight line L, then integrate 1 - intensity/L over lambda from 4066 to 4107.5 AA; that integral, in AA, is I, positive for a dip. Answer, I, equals 2.2 AA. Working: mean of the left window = 12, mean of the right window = 11.9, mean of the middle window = 11.3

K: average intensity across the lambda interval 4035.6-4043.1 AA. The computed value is 12.2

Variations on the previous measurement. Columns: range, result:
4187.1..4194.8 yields 12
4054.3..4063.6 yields 11.3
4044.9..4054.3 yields 12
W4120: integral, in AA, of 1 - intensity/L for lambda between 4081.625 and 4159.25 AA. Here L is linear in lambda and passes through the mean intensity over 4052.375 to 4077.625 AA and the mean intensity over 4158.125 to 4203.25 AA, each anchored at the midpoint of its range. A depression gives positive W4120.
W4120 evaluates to 1.2 AA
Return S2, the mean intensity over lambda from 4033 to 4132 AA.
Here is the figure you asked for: 11.5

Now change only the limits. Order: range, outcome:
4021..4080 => 11.9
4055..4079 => 11.7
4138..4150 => 12.4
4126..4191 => 12.1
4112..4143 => 12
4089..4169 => 11.6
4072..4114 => 11.2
